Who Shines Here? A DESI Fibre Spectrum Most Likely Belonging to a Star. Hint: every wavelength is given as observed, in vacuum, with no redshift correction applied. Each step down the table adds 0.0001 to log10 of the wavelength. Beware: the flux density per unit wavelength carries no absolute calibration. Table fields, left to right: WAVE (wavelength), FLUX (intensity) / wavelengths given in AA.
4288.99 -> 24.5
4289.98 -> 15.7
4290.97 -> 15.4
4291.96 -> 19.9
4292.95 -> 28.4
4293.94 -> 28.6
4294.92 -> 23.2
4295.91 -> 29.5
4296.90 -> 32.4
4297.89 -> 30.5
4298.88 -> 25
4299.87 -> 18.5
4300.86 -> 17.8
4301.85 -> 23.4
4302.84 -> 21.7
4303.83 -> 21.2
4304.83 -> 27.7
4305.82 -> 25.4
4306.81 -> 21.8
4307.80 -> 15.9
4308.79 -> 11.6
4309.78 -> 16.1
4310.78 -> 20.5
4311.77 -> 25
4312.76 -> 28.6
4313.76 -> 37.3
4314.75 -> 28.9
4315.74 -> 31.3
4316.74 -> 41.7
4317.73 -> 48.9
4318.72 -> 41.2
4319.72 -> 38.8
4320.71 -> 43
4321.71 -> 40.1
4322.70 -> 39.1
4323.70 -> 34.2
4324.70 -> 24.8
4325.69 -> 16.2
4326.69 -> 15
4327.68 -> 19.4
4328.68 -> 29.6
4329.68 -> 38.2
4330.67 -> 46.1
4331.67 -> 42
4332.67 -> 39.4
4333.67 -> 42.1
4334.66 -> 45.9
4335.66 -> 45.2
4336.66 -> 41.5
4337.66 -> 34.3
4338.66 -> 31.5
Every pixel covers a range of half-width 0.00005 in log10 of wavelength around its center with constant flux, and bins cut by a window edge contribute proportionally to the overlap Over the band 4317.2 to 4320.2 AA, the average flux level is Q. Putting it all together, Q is 43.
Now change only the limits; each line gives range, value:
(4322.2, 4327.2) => 25.9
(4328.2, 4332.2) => 39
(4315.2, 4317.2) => 36.2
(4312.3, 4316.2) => 31.6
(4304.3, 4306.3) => 26.4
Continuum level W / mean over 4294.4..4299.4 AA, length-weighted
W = 28.1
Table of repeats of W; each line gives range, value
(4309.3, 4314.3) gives 25.5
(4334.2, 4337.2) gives 44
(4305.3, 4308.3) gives 21.1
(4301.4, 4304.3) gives 22.1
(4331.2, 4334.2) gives 41.3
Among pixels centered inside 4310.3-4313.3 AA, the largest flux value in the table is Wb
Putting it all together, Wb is 28.6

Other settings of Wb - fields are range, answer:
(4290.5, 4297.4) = 32.4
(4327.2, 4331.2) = 46.1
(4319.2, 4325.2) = 43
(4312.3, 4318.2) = 48.9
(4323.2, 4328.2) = 34.2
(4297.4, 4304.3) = 30.5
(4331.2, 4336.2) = 45.9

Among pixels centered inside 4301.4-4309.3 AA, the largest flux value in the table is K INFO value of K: 27.7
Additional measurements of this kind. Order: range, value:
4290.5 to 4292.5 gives 19.9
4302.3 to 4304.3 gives 21.7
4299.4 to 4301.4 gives 18.5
